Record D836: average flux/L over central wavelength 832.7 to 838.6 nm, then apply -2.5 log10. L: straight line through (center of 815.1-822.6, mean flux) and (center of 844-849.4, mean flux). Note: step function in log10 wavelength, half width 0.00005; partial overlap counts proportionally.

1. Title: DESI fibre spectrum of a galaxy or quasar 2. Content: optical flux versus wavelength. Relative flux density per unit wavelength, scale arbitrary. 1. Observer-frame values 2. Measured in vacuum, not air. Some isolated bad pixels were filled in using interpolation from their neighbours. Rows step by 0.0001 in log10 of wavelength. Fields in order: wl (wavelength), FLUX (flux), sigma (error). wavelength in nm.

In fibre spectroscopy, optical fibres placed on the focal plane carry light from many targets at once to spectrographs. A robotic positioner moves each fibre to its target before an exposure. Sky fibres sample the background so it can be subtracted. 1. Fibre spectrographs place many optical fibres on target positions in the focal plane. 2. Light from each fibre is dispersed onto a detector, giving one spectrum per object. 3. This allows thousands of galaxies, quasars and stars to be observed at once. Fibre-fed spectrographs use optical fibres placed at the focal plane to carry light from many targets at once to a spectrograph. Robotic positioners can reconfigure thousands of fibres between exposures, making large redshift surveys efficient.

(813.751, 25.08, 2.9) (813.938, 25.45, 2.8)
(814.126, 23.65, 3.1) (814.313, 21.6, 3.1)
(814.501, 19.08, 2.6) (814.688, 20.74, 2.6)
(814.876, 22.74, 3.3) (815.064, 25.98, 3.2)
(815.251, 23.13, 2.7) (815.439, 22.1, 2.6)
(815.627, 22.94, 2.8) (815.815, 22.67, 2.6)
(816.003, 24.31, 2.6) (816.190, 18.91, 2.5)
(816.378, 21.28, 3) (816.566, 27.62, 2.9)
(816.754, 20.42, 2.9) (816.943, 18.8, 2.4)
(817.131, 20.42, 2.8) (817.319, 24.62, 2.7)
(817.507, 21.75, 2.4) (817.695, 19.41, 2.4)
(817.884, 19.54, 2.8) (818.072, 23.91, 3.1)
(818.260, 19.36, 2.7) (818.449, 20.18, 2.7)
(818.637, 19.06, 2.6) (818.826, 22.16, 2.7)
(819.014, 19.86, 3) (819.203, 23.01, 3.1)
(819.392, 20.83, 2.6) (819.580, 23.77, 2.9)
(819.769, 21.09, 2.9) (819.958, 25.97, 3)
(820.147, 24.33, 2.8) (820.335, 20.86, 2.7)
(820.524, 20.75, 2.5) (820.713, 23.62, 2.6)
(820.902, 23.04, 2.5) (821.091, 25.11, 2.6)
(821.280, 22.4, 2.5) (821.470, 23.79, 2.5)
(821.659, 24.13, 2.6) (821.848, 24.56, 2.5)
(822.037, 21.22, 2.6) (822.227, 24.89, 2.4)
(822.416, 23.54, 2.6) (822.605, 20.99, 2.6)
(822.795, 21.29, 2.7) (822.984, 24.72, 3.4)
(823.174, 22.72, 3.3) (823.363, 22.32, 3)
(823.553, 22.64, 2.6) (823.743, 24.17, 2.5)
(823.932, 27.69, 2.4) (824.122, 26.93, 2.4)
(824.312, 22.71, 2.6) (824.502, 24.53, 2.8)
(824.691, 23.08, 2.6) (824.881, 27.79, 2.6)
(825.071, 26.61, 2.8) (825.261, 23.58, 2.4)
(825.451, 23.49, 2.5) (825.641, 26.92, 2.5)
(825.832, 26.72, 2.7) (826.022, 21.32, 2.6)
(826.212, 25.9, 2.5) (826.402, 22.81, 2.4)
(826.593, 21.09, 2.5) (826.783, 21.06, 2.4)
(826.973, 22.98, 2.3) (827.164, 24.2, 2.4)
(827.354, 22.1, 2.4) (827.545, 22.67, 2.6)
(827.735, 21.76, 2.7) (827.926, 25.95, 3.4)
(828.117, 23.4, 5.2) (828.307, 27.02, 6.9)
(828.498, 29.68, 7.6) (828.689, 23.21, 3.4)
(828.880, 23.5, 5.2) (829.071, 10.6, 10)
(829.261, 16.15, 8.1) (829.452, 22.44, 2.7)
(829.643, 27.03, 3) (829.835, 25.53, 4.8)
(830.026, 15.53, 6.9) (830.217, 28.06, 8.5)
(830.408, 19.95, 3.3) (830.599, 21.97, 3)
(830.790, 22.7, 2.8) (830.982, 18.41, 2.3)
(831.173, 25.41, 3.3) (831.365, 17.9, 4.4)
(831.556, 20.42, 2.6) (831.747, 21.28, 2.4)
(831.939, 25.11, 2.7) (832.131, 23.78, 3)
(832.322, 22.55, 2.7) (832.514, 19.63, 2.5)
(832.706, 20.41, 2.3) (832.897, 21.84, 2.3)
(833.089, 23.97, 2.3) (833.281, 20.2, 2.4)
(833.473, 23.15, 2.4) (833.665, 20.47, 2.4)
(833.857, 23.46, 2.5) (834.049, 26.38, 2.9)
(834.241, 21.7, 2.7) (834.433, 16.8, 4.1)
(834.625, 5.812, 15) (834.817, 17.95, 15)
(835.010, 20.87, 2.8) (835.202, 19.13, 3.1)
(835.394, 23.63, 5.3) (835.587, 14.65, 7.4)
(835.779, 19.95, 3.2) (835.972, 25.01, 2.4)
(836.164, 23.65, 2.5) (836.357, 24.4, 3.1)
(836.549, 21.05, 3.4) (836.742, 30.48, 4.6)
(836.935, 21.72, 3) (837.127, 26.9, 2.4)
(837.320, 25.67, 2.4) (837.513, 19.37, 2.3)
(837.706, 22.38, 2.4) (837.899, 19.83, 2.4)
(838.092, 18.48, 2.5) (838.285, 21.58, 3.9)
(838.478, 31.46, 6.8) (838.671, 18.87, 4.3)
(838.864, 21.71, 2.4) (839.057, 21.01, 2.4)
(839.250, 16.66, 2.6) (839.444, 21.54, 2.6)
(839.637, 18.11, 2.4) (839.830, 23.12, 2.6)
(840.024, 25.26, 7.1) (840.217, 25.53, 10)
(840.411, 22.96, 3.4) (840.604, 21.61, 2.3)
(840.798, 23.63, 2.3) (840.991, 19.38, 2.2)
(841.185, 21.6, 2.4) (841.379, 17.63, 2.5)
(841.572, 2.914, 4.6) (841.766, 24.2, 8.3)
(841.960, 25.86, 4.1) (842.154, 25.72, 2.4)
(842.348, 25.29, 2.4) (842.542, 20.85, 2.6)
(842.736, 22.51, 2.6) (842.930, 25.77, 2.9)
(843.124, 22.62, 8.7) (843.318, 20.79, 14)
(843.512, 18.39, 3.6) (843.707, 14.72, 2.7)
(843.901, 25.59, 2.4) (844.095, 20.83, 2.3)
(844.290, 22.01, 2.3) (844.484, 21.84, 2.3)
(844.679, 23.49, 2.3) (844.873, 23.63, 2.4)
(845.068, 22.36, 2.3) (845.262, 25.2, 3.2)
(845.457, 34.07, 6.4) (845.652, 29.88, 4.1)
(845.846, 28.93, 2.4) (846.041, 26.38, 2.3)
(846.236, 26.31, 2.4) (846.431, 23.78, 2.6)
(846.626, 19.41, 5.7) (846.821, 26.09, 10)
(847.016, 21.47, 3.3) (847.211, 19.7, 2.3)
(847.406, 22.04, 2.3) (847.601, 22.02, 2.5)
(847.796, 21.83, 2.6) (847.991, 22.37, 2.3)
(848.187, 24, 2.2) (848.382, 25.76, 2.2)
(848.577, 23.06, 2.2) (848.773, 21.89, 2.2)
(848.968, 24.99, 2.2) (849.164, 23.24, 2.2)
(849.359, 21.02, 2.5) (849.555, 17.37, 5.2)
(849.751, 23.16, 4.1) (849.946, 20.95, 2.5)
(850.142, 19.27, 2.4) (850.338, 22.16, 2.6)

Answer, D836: 0.08 mag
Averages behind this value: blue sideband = 22.3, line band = 21.7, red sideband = 23.9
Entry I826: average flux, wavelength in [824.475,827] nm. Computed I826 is 24.2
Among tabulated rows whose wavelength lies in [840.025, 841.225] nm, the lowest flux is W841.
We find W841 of 19.38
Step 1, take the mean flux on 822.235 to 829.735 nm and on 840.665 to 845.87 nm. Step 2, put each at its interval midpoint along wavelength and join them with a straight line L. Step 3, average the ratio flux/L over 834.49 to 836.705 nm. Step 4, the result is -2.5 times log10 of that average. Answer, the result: 0.16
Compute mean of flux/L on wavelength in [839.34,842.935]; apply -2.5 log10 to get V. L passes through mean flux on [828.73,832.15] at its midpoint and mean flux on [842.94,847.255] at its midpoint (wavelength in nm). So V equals 0.07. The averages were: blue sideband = 21.4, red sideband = 23.6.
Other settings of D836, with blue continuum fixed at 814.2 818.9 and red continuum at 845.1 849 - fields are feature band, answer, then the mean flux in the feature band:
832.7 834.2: 0.030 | 22.6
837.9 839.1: 0.076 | 22.1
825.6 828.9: -0.061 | 24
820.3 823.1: -0.041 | 23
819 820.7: -0.022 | 22.5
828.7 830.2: 0.108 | 20.7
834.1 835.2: 0.328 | 17.2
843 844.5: 0.156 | 20.9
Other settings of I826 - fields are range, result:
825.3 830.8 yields 23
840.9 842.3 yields 19.8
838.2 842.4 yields 21.6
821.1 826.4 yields 24.1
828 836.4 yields 21.5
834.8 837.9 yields 22.3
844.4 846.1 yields 26.2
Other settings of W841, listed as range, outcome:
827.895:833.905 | 10.6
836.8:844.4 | 2.914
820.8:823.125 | 20.99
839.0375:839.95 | 16.66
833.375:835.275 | 5.812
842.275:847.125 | 14.72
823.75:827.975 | 21.06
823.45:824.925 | 22.64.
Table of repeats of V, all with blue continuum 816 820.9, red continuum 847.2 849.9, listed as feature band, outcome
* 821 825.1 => -0.10 mag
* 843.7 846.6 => -0.11 mag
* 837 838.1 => -0.01 mag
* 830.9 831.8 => 0.07 mag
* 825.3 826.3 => -0.13 mag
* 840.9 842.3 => 0.13 mag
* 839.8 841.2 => -0.04 mag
